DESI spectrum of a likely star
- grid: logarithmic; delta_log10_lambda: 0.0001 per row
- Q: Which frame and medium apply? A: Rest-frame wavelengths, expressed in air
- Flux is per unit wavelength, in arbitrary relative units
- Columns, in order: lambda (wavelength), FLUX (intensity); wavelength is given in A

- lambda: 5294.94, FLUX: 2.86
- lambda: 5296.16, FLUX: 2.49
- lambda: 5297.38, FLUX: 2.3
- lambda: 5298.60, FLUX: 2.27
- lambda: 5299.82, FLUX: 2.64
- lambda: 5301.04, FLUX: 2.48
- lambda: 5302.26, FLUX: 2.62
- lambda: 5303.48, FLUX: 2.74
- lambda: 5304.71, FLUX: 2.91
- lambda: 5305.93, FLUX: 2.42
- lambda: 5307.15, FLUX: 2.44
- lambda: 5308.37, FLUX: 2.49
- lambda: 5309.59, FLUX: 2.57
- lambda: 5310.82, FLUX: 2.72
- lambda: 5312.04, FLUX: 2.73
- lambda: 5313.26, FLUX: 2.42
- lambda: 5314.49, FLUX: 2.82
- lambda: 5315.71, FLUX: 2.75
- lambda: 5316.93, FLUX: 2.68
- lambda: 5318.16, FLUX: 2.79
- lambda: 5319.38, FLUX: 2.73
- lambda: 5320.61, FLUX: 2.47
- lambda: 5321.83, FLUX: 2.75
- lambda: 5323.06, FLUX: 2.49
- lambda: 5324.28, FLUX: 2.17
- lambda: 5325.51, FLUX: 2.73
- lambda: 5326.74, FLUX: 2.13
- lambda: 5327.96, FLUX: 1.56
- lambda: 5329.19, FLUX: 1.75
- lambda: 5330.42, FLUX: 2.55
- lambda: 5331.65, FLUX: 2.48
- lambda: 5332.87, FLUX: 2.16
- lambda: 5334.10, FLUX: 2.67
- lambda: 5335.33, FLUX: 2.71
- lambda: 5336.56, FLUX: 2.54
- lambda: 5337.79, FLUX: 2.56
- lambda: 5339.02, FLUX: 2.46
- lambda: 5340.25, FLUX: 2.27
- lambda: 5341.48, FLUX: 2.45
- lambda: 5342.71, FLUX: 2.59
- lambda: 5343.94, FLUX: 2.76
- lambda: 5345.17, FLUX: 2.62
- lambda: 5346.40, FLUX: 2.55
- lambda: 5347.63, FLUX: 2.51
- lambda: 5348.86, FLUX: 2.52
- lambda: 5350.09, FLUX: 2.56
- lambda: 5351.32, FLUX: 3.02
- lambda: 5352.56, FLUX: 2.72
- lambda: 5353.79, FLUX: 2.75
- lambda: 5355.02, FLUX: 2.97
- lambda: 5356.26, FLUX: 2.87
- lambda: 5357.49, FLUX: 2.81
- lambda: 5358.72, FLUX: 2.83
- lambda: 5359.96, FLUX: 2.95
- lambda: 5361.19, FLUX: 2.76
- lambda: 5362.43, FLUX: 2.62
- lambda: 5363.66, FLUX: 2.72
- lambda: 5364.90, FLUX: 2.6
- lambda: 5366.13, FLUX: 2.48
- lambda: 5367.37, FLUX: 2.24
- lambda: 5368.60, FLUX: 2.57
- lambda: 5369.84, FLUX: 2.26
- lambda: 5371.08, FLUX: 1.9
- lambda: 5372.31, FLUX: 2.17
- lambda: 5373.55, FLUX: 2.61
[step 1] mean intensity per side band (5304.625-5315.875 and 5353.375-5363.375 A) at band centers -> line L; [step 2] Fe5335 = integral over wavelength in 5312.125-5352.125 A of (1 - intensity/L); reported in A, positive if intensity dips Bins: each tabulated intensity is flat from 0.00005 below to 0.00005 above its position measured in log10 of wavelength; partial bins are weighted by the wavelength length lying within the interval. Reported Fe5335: 2.9 A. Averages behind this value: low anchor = 2.61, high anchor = 2.82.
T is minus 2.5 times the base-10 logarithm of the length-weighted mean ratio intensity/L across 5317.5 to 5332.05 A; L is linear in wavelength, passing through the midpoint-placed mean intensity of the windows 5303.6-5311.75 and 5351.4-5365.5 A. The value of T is 0.12 mag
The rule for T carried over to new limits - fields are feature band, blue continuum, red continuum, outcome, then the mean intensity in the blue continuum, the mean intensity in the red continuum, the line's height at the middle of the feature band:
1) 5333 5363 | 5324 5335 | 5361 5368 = -0.104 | 2.26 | 2.56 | 2.42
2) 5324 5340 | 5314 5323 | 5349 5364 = 0.166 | 2.7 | 2.79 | 2.73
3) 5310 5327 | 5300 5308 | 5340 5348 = -0.010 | 2.6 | 2.55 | 2.58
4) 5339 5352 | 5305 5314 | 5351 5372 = 0.014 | 2.56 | 2.64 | 2.61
